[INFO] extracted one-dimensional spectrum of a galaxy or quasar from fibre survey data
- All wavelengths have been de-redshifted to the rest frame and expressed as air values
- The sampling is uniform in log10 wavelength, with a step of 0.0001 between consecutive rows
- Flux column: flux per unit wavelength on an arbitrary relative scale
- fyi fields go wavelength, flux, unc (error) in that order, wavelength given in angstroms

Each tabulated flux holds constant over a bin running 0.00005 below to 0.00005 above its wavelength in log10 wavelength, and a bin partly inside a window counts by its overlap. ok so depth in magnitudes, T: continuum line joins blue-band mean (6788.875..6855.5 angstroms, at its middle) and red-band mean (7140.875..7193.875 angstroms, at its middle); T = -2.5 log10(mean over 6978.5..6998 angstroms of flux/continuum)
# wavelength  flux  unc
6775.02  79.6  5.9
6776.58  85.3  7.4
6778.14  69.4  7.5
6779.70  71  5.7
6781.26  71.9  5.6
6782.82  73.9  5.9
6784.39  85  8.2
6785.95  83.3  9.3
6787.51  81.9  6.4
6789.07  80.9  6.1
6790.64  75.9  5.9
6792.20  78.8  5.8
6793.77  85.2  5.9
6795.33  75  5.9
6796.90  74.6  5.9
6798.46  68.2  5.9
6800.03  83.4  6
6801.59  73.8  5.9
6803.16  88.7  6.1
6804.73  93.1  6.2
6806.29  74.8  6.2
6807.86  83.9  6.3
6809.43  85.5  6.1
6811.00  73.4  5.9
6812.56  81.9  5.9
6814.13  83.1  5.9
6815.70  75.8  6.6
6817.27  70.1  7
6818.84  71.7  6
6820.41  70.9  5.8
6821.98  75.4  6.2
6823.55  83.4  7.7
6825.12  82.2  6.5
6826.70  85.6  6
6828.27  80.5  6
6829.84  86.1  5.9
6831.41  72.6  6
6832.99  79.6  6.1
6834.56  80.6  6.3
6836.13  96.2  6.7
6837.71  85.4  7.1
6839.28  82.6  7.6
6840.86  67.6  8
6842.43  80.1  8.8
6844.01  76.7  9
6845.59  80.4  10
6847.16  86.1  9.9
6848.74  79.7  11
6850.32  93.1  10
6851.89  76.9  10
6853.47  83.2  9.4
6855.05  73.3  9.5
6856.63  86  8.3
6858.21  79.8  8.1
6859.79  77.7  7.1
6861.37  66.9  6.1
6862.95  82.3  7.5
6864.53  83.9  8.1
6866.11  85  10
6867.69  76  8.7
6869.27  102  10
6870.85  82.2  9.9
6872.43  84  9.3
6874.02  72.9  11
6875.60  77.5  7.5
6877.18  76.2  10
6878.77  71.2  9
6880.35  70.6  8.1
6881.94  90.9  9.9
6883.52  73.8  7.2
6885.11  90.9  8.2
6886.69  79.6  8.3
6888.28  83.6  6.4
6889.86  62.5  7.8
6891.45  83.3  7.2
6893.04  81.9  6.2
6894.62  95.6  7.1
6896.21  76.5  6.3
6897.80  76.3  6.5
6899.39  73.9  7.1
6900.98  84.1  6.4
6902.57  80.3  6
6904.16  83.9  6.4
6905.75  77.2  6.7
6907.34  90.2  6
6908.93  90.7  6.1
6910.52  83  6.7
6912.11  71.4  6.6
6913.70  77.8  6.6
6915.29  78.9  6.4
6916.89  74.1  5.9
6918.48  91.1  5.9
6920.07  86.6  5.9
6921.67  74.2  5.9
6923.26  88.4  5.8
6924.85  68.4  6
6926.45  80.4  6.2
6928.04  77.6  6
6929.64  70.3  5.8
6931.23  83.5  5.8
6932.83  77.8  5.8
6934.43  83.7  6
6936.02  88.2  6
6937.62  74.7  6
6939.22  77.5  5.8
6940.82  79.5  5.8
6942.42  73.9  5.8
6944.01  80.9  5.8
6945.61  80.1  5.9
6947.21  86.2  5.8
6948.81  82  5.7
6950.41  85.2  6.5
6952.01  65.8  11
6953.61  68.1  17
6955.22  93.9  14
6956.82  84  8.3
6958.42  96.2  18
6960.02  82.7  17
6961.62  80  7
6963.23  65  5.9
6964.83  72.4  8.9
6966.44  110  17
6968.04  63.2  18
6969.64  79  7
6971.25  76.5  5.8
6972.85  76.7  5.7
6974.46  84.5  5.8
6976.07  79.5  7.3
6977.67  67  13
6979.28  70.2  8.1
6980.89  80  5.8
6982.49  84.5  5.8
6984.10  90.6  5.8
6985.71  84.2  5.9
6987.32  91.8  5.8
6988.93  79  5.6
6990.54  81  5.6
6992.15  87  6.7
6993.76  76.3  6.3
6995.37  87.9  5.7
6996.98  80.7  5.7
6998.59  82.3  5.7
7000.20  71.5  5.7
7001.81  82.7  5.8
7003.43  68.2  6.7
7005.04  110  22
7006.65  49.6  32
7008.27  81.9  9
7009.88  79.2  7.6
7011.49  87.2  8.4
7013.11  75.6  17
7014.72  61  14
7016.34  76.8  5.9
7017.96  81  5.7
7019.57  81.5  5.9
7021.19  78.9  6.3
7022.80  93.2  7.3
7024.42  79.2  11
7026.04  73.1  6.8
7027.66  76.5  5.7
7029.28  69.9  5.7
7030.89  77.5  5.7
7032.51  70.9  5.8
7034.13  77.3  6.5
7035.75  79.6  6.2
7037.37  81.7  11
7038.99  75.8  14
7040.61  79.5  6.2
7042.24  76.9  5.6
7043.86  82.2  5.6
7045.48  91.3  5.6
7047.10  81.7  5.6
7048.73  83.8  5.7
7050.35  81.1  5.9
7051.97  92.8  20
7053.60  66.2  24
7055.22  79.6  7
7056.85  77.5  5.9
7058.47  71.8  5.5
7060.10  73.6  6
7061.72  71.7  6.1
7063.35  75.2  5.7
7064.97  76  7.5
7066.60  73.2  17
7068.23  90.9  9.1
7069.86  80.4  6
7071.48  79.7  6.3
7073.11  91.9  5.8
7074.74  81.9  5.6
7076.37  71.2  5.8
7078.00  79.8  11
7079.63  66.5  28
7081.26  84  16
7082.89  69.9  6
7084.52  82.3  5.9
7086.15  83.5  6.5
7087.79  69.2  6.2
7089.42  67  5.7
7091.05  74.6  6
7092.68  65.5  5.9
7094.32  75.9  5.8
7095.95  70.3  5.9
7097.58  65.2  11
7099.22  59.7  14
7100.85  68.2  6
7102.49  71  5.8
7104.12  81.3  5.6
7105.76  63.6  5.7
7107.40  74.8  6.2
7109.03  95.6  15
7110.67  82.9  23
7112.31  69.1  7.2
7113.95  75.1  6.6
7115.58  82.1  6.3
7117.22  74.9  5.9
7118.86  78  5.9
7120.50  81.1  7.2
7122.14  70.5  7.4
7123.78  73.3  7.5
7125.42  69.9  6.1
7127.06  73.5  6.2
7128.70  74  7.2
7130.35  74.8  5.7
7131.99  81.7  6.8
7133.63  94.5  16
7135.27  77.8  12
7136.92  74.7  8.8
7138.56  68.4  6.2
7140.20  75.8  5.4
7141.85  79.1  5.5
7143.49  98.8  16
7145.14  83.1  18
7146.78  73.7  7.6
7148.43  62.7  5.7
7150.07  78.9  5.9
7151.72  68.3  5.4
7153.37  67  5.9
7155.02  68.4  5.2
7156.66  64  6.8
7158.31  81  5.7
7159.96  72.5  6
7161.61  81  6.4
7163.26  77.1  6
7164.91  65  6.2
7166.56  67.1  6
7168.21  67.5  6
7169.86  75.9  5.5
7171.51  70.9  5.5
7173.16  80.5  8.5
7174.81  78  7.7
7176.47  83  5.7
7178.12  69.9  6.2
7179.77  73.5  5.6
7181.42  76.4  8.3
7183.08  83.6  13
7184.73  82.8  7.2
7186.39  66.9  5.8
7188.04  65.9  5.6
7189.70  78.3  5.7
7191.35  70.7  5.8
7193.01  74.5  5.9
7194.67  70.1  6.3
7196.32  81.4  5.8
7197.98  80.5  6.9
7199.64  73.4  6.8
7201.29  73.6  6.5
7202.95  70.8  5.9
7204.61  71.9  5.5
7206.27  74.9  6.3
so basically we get -0.07 mag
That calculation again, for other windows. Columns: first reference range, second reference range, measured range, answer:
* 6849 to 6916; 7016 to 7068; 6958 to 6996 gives -0.02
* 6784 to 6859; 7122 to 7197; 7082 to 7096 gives 0.04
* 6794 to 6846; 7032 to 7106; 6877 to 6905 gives -0.02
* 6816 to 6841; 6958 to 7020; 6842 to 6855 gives -0.03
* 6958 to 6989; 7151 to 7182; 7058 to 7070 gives 0.01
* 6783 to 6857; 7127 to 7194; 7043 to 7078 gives -0.04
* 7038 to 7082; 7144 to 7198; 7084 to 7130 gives 0.04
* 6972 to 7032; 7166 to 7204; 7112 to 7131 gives 0.02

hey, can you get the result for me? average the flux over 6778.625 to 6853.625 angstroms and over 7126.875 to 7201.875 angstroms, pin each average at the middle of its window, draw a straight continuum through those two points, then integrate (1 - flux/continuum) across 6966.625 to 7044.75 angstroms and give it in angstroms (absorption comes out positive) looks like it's -1.8 angstroms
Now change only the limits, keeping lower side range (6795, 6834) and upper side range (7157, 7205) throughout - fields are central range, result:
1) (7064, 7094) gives -0.5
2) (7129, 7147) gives -1.2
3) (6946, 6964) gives -0.8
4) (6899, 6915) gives -0.7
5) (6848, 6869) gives -0.6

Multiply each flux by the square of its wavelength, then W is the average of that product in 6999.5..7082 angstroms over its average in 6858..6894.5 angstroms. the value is 1.03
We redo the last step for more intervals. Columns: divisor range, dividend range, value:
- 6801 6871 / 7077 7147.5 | 1.01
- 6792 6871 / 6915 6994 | 1.03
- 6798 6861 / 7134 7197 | 1.03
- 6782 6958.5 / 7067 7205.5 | 1.01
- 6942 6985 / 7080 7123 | 0.97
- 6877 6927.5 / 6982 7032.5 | 1.02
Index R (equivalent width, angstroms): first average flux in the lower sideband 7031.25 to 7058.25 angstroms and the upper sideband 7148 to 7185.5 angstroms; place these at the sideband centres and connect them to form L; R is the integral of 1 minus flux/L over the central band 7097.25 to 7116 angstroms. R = 0.62 angstroms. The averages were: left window 79.6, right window 73.8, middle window 74.1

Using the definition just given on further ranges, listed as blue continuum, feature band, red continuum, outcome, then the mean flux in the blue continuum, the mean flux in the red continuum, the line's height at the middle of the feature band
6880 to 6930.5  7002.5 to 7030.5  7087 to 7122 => -0.5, 80.3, 73.5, 76.5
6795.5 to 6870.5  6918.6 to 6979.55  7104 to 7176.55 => -0.7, 80.4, 75.7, 78.6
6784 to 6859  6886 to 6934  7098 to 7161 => -0.8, 80.2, 75.3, 78.8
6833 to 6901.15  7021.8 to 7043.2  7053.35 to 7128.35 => -0.3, 80.6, 75.3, 76.7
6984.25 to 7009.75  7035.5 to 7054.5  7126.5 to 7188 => -0.4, 81.1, 75.3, 79.4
